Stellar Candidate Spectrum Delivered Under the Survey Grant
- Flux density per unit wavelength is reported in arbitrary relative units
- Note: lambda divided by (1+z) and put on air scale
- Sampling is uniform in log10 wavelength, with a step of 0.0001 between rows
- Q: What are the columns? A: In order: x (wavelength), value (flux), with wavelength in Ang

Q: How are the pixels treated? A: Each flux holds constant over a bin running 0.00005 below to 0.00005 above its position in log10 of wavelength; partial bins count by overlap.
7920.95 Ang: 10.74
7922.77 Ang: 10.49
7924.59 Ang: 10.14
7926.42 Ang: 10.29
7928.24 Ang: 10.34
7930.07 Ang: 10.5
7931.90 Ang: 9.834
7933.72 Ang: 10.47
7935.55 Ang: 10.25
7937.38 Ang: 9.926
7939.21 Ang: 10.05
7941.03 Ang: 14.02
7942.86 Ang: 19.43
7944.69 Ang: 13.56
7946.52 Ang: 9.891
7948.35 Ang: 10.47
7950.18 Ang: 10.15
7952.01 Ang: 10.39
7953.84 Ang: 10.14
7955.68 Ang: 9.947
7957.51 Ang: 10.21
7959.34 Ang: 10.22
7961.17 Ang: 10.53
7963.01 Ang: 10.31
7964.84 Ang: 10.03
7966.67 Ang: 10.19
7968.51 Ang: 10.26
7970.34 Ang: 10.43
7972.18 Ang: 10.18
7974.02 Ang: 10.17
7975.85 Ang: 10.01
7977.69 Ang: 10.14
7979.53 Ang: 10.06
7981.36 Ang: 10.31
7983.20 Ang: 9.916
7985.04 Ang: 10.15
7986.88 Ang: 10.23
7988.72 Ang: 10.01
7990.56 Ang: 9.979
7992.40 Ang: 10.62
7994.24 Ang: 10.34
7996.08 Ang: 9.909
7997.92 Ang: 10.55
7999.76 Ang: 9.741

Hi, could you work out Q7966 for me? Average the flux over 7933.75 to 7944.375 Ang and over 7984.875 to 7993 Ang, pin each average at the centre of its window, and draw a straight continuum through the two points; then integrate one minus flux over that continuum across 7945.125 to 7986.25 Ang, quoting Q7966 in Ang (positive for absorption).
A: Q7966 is 3.8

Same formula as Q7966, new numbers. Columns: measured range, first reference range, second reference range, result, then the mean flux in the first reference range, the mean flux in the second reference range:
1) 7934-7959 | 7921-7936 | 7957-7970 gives -2.6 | 10.3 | 10.3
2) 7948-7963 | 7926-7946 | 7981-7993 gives 1.2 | 11.7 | 10.2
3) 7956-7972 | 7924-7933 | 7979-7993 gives -0.1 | 10.2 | 10.2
